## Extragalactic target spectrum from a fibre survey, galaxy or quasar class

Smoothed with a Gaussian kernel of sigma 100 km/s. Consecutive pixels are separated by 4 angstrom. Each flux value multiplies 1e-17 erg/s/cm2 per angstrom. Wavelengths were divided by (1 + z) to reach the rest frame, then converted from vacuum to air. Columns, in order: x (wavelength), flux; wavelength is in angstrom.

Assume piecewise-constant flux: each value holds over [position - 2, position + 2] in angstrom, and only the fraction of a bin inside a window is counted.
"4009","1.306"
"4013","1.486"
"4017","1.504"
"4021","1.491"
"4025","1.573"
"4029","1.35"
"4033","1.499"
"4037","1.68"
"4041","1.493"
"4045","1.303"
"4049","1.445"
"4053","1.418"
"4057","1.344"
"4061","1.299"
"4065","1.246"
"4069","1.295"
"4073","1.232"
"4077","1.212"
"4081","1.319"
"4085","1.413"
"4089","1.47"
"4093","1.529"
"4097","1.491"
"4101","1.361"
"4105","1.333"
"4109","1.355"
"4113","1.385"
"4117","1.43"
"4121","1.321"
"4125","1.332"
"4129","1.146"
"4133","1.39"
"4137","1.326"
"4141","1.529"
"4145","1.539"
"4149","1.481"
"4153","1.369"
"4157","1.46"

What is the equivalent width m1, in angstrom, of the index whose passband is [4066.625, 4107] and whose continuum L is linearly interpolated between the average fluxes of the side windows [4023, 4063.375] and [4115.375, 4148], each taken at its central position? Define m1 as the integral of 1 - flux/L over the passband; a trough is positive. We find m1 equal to 1.3 angstrom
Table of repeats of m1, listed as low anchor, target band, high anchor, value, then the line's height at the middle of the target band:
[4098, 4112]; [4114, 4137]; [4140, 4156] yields 1.4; 1.42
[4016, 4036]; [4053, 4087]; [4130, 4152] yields 3.9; 1.47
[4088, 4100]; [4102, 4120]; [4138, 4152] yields 1.4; 1.49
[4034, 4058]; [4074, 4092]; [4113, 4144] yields 0.7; 1.41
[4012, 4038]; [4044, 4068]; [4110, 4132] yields 1.8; 1.45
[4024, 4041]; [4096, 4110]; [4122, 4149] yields 0.5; 1.43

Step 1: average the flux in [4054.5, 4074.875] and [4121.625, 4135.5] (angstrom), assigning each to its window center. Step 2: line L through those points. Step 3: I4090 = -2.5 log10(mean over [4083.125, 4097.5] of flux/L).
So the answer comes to -0.146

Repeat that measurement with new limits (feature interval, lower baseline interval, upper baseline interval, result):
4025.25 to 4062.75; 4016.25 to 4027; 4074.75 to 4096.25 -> 0.03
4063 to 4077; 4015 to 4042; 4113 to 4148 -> 0.17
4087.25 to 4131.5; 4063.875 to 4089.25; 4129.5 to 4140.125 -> -0.04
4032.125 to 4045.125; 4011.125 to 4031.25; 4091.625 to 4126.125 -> -0.04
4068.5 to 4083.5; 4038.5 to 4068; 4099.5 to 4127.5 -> 0.08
